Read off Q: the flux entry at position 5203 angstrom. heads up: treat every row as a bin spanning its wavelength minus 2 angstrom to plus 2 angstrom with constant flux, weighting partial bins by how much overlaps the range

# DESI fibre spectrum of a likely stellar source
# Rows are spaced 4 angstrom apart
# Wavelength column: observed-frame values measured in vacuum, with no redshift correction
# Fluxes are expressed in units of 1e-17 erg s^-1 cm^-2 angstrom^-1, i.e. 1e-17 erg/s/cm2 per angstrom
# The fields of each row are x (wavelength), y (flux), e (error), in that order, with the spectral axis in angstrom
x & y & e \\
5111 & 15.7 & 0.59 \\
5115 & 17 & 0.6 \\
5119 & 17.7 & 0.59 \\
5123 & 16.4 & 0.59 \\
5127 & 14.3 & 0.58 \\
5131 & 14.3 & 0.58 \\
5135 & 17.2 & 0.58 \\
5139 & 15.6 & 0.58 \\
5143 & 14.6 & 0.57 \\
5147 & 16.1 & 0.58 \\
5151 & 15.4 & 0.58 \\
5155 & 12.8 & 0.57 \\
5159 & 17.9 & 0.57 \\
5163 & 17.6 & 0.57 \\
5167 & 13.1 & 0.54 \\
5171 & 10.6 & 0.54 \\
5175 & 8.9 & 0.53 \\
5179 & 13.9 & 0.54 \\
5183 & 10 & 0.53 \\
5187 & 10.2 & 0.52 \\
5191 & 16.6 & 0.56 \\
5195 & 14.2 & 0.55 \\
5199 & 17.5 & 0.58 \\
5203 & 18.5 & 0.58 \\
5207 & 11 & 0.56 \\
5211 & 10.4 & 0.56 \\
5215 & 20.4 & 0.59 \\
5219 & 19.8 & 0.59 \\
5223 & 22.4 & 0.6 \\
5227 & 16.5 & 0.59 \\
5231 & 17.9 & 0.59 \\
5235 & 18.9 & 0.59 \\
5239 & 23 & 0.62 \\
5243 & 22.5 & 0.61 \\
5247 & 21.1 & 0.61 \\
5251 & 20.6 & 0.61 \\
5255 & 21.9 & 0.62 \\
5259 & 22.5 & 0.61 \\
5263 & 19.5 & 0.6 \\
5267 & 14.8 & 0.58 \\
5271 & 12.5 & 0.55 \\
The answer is 18.5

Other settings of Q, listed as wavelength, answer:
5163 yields 17.6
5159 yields 17.9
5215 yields 20.4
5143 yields 14.6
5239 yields 23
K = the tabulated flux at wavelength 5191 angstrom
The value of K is 16.6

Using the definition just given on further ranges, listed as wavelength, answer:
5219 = 19.8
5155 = 12.8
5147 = 16.1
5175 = 8.9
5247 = 21.1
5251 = 20.6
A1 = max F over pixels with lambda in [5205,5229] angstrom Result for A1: 22.4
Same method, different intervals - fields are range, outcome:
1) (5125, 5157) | 17.2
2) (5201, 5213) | 18.5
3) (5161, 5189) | 17.6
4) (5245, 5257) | 21.9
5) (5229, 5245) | 23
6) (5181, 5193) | 16.6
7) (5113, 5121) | 17.7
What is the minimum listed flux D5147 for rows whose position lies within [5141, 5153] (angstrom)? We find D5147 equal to 14.6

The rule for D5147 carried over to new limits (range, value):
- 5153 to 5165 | 12.8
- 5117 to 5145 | 14.3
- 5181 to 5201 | 10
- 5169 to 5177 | 8.9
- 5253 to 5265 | 19.5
